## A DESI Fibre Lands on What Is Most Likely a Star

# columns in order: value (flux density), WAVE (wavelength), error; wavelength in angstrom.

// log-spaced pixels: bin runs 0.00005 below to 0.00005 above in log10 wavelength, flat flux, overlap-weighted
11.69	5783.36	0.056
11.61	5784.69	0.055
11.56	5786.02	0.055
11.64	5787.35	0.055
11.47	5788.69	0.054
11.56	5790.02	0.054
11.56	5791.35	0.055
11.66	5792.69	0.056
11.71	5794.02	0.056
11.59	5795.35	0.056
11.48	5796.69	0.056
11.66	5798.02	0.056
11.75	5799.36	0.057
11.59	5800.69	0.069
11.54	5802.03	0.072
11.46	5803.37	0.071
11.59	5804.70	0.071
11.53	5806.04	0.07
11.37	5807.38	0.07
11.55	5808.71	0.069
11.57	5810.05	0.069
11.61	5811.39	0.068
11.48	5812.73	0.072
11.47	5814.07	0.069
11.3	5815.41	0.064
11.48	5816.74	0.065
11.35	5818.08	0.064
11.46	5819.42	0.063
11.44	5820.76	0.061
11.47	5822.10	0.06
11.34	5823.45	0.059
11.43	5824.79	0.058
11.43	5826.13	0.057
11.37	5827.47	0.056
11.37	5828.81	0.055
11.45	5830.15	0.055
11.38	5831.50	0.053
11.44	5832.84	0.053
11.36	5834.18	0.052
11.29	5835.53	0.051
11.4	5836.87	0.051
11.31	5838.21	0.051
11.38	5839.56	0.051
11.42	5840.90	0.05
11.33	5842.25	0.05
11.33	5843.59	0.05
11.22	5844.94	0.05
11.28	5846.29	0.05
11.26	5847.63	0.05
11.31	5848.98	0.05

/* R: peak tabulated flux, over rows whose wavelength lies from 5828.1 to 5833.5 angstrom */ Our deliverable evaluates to 11.45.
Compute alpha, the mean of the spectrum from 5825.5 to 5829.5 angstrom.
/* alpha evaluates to 11.4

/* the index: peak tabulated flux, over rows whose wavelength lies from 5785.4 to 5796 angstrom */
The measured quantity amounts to 11.71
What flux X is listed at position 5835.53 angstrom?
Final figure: 11.29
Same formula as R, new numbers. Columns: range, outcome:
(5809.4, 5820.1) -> 11.61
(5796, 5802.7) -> 11.75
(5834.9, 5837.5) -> 11.4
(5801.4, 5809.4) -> 11.59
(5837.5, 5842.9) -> 11.42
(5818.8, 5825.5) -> 11.47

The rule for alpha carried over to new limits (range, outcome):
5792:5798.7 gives 11.6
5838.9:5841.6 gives 11.4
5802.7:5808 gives 11.5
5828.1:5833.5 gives 11.4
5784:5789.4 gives 11.6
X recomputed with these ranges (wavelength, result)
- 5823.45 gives 11.34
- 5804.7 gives 11.59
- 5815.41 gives 11.3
